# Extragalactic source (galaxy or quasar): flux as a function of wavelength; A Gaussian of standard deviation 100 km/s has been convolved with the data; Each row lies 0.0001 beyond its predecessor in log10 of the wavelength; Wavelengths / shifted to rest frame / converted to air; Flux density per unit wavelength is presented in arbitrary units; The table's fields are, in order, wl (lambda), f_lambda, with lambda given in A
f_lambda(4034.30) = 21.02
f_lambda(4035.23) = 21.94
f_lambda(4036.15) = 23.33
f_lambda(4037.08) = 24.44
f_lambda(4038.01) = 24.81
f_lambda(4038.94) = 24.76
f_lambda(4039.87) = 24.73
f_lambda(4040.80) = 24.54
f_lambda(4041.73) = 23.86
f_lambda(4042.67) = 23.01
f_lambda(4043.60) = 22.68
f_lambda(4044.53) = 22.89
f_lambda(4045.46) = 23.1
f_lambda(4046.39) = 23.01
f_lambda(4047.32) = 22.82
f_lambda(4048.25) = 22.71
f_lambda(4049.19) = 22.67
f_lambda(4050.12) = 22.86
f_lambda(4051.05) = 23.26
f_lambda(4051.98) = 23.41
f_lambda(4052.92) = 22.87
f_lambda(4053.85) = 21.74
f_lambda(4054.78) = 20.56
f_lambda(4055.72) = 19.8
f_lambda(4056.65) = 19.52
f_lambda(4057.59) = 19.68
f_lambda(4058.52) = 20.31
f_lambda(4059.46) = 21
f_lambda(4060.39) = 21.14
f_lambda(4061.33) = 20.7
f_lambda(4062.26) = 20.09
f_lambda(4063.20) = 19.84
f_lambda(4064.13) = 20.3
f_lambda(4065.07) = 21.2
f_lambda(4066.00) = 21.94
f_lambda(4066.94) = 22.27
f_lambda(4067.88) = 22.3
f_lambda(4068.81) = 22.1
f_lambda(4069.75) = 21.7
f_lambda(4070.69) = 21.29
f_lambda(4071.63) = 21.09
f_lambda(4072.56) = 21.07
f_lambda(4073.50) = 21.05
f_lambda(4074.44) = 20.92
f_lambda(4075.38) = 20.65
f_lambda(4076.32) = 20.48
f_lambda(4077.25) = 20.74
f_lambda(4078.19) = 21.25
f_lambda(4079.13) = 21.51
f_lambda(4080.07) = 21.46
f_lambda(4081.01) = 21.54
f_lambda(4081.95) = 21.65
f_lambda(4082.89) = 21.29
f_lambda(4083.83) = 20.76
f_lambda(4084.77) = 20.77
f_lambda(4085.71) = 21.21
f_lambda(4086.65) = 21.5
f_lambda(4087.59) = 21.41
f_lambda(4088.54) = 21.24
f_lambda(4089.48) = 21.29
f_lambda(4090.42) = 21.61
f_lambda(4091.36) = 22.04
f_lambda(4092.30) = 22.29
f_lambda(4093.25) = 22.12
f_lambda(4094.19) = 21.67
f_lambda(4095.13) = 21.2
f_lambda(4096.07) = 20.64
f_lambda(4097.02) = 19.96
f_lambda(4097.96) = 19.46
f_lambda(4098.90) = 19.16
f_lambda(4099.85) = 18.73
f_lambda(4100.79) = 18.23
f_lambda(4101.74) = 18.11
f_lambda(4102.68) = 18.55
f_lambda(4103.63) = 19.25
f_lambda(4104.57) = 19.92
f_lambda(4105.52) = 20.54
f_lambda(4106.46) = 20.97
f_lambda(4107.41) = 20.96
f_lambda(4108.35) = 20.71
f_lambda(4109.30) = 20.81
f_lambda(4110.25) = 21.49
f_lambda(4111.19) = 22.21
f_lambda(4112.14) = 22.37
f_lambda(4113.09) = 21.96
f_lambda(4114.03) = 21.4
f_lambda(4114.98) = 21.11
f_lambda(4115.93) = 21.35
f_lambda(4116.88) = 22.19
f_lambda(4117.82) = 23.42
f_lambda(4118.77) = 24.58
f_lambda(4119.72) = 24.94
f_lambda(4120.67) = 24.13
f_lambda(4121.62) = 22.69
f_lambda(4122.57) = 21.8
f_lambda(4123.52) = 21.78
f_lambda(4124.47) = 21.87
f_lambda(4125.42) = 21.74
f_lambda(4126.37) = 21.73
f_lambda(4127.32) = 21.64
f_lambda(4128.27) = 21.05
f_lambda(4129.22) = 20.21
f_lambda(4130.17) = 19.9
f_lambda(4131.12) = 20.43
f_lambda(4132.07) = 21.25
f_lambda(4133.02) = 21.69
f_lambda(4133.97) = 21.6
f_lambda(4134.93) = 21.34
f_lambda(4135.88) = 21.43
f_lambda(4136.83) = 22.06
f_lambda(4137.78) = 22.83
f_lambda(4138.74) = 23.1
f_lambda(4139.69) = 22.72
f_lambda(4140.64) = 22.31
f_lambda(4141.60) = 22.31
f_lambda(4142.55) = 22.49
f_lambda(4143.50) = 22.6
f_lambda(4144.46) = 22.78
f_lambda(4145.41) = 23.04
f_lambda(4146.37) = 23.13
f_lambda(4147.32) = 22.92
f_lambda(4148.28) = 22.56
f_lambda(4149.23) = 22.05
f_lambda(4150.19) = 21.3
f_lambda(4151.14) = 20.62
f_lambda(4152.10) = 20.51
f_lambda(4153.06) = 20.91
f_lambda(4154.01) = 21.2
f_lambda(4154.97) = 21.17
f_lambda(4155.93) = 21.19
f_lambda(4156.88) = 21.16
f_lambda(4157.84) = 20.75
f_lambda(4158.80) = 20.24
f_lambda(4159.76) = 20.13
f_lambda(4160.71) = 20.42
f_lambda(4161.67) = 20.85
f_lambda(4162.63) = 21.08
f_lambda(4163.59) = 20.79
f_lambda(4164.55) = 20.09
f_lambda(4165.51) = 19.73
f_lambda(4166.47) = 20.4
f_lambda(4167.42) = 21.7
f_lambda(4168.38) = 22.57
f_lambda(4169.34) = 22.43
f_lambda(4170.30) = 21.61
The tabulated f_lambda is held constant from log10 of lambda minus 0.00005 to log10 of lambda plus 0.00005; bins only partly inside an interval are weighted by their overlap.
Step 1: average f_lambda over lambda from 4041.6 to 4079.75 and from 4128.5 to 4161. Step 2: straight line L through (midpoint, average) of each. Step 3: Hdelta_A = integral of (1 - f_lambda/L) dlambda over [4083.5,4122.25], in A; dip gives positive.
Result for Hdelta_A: 0.7 A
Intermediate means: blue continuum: 21.6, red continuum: 21.6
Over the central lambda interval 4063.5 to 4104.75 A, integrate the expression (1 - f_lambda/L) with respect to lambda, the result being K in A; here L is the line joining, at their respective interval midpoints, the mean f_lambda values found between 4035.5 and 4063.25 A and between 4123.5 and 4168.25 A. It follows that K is 2.2 A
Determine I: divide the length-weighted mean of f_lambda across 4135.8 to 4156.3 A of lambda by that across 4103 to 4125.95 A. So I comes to 1.01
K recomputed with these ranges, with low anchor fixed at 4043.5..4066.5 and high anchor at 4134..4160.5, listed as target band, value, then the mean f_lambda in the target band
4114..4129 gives -0.41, 22.3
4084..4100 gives 0.49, 21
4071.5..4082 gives 0.26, 21.1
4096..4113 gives 1.22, 20.1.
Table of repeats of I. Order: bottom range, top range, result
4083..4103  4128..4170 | 1.04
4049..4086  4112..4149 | 1.04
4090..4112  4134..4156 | 1.07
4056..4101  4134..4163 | 1.04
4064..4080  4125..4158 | 1.02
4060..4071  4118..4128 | 1.07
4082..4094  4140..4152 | 1.04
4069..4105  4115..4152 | 1.07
